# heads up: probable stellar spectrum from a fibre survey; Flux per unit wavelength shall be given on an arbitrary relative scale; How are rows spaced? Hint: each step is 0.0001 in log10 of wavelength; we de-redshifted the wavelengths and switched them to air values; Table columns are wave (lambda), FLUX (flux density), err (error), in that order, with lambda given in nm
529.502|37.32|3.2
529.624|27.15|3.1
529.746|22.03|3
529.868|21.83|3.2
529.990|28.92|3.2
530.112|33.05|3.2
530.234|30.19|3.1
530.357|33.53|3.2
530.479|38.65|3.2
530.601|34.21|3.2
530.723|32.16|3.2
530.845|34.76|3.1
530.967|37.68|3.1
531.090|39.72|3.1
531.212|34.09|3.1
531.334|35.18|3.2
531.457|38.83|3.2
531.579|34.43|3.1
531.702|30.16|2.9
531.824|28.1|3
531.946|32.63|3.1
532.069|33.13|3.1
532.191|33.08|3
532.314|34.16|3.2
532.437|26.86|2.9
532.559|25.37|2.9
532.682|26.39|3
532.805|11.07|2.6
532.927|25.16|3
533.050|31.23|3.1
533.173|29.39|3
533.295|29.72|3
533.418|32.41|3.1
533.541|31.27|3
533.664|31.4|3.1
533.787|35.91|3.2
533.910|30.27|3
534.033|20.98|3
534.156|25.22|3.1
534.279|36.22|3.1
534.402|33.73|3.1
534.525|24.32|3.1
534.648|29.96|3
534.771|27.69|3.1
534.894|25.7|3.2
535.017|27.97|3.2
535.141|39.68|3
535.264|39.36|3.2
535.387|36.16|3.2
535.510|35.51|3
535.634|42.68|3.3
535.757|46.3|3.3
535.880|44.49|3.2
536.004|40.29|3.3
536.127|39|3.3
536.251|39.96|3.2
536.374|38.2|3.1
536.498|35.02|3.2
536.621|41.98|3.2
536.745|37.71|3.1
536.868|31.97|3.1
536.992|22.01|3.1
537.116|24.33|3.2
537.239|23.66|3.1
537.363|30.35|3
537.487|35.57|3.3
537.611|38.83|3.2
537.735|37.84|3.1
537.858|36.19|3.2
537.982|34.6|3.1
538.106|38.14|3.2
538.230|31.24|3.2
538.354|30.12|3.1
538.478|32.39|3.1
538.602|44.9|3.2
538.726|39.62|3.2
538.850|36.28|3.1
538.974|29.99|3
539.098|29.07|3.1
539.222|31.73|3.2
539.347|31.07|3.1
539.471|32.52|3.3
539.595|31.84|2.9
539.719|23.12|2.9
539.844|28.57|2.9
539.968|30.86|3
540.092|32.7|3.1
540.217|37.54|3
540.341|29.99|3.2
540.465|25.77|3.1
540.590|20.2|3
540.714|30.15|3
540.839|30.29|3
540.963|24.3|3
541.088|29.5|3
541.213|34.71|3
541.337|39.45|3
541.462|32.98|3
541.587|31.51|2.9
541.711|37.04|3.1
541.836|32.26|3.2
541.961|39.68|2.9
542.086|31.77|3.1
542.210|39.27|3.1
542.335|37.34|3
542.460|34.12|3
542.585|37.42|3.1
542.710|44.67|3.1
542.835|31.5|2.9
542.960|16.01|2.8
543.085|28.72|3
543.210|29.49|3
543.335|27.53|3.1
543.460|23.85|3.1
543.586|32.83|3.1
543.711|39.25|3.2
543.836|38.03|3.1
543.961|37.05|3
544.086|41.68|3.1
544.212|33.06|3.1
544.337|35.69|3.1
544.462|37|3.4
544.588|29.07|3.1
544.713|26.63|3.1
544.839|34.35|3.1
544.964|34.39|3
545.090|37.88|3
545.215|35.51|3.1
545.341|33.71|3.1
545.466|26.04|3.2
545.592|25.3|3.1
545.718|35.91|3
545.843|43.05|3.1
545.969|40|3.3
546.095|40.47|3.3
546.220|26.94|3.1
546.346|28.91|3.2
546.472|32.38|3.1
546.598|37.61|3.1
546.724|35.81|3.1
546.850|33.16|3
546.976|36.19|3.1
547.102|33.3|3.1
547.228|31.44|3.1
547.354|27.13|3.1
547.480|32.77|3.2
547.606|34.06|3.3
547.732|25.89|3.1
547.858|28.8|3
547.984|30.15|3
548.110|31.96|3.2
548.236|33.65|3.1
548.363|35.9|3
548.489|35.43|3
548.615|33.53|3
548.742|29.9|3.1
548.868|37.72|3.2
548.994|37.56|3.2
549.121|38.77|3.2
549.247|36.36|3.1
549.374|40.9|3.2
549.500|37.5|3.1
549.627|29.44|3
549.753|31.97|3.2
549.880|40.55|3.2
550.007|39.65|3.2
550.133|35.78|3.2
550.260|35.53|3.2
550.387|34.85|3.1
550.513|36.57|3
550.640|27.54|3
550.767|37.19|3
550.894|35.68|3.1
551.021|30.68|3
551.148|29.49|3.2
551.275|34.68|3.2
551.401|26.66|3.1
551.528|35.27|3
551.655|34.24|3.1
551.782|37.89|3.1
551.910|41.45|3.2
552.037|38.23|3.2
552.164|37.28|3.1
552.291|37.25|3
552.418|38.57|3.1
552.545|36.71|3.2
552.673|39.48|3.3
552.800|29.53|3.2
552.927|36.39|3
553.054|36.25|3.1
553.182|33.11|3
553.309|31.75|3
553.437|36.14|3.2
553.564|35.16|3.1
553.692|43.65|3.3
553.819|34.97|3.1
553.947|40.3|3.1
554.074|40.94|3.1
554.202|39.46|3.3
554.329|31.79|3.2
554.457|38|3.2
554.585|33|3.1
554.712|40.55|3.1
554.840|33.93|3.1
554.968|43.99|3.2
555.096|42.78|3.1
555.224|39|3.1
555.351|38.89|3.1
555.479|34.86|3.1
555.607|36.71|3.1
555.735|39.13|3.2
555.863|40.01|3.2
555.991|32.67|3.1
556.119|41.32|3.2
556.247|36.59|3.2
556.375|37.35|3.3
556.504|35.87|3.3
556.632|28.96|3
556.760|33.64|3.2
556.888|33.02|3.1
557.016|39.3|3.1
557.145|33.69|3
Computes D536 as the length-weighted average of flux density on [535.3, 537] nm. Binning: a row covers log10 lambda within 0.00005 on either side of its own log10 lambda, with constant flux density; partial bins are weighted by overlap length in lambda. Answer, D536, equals 38.5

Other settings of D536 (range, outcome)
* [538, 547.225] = 33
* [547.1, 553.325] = 34.5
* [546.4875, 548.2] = 32.2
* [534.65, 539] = 35.3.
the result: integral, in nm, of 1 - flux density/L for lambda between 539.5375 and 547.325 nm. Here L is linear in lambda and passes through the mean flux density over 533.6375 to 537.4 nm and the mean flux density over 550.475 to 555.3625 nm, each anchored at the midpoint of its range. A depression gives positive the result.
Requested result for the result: 0.43 nm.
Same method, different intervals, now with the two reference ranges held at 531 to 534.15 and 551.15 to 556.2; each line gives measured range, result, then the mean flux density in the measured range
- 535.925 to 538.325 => -0.21 nm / 34.6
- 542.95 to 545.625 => 0.13 nm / 32.3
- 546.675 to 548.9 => 0.16 nm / 32.5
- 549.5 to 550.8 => 0.03 nm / 35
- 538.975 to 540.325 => 0.07 nm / 30.8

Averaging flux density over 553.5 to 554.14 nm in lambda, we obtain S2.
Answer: 39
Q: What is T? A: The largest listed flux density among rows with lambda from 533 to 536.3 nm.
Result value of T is 46.3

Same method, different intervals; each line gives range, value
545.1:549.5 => 43.05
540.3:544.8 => 44.67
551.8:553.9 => 43.65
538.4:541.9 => 44.9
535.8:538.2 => 44.49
